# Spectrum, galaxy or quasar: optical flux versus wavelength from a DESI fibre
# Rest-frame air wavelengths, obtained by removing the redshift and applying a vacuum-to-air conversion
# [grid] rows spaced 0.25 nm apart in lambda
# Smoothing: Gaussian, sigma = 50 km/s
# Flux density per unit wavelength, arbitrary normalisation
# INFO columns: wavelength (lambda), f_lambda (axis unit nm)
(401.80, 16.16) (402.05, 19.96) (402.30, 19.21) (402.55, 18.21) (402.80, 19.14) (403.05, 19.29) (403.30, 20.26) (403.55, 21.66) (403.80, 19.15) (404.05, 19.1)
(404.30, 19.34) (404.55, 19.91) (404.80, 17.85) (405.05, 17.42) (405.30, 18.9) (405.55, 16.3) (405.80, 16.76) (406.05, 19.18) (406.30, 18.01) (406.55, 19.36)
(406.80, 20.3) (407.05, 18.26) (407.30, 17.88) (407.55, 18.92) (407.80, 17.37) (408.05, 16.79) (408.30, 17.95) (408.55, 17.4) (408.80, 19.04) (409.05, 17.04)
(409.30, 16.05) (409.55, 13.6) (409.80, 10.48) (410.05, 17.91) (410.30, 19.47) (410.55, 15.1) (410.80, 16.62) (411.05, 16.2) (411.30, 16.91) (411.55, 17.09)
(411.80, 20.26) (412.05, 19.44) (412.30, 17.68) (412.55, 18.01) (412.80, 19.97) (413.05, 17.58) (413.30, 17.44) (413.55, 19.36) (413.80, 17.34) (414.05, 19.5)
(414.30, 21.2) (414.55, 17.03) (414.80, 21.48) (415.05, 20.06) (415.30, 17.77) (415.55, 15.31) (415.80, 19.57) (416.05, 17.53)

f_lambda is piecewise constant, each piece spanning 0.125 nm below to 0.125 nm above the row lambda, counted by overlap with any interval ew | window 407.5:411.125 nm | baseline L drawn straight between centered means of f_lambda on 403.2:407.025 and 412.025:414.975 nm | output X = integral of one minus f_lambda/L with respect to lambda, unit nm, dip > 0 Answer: 0.43 nm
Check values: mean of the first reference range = 18.9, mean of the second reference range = 18.8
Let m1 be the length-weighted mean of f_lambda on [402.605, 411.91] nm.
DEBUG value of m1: 17.9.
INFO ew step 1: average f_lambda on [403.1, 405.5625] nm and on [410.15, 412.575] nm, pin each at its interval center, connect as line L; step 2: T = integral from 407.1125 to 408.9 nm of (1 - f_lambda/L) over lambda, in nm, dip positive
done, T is 0.04 nm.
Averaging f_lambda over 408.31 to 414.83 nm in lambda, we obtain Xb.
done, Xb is 17.6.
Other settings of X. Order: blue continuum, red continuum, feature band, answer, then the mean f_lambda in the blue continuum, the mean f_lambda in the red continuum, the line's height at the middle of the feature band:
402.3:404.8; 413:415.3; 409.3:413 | 0.403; 19.5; 19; 19.1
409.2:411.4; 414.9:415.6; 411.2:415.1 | -0.371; 15.8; 18.1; 17.1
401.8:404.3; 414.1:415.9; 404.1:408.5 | 0.226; 19.4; 18.9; 19.3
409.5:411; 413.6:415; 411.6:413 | -0.109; 15.7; 19.4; 17.5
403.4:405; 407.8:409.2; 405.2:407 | 0.020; 19.4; 17.6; 18.6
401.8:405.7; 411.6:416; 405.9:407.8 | 0.015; 18.9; 18.7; 18.9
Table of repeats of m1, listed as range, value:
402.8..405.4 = 19.3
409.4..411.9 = 16.3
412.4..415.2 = 19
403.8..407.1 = 18.5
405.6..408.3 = 18.2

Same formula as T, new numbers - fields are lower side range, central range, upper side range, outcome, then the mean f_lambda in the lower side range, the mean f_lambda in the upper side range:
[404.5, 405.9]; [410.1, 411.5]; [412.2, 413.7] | 0.096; 17.8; 18.3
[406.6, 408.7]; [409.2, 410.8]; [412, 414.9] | 0.252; 18.2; 18.8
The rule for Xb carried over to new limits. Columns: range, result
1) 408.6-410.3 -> 16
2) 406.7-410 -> 17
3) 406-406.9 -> 19.2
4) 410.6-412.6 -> 17.7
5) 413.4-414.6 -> 19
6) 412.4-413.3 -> 18.3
